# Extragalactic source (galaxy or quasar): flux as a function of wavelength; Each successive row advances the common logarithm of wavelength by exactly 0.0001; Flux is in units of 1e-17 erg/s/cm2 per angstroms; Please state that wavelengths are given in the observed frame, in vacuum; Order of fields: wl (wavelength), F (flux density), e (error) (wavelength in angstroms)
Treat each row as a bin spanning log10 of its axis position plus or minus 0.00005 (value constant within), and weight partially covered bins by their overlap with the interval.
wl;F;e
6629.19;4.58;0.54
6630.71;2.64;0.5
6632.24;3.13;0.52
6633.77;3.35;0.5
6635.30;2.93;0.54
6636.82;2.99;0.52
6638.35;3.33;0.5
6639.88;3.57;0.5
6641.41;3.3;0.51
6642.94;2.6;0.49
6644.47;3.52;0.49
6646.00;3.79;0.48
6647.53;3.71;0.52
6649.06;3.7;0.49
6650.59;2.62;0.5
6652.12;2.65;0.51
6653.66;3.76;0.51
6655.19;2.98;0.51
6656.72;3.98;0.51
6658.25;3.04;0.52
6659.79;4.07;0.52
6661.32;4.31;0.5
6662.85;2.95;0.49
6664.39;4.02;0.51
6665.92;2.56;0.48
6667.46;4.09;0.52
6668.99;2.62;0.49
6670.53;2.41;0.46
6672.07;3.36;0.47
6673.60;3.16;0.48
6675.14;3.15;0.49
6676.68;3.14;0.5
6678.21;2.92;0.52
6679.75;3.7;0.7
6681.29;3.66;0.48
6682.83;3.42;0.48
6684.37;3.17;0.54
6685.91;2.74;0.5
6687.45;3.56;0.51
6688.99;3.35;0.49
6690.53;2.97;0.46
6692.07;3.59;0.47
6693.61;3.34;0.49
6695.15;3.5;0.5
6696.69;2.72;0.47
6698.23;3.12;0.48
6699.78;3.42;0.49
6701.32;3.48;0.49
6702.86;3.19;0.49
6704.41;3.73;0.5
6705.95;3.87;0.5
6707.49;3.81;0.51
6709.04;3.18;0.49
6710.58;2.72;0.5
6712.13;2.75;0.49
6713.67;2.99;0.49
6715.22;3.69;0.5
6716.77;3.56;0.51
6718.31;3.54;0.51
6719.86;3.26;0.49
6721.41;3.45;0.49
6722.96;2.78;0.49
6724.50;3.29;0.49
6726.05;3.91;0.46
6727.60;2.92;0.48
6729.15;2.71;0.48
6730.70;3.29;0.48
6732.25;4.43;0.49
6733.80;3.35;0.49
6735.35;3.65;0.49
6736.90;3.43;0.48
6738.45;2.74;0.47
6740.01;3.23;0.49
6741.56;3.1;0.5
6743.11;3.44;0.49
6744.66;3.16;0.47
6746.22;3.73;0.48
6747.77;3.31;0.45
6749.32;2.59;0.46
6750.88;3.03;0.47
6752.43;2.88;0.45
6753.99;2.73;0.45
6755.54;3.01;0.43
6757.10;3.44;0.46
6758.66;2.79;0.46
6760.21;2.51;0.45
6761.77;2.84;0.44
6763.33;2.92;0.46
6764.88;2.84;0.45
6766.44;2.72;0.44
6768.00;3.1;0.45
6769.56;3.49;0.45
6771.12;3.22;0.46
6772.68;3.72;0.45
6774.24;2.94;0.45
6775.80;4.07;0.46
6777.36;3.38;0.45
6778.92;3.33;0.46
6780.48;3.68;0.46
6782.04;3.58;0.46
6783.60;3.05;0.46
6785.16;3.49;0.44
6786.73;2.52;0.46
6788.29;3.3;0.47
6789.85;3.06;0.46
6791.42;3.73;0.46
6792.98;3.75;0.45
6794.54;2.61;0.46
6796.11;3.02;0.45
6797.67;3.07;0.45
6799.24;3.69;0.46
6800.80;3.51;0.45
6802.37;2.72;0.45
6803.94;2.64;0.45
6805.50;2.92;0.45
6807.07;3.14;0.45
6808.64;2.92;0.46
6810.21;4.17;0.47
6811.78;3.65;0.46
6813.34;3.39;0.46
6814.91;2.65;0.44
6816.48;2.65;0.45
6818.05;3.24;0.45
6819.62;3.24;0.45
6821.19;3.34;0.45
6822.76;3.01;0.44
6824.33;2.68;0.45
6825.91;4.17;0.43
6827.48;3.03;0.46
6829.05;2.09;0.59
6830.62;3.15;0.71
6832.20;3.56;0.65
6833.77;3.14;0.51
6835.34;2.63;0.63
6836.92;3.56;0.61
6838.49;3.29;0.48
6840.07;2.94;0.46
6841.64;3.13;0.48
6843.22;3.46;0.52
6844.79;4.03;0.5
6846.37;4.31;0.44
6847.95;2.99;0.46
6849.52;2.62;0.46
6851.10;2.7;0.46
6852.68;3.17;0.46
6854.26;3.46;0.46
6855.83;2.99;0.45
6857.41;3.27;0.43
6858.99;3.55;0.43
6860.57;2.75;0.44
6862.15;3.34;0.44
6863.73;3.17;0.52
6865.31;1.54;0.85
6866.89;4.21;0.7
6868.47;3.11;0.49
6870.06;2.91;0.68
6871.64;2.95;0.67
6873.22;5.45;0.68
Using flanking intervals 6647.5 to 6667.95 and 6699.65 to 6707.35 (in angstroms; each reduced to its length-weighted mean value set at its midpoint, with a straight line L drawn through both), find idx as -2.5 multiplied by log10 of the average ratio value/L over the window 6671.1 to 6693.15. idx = 0.08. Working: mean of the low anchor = 3.44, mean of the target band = 3.27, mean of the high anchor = 3.57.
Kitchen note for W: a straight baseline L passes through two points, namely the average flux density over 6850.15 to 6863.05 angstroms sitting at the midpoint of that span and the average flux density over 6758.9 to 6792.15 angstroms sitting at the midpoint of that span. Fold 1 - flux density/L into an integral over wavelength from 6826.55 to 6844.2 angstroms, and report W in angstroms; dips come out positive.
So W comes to 0.3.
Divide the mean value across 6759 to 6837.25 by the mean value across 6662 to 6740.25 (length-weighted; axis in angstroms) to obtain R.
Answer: 1.0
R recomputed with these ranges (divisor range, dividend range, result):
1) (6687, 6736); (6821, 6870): 0.95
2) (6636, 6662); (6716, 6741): 0.98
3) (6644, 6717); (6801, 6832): 0.94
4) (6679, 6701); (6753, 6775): 0.91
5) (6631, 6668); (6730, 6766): 0.94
